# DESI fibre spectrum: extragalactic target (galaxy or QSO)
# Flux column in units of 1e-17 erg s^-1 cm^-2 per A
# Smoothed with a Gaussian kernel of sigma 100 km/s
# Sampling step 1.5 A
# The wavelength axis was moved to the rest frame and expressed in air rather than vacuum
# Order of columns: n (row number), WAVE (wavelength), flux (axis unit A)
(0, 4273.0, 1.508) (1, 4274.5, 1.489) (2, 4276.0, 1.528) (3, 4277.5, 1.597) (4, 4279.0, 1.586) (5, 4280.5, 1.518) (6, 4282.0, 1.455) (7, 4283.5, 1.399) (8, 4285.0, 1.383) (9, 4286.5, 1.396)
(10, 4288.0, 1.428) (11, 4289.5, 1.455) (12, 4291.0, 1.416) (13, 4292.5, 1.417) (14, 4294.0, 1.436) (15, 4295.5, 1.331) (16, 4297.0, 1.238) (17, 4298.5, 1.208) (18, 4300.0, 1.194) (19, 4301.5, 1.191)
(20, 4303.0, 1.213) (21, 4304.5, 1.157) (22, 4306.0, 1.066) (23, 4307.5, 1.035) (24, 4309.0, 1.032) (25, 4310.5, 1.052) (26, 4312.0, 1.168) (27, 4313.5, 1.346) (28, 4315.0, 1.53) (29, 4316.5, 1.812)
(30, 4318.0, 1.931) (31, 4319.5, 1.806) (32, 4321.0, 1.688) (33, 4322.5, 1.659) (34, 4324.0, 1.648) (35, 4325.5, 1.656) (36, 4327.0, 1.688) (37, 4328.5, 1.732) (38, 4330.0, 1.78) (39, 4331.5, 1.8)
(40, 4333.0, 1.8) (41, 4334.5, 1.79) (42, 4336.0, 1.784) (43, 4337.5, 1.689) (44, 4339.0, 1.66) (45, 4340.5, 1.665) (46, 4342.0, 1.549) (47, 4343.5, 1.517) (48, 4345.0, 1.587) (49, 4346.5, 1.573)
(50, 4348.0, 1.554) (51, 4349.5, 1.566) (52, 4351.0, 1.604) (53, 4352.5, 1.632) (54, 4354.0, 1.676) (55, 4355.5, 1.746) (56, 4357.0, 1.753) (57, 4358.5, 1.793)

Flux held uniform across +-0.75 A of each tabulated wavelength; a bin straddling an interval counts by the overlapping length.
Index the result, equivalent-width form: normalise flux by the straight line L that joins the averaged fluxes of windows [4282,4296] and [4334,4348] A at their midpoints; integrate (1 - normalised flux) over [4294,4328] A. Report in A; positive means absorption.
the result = 2.6 A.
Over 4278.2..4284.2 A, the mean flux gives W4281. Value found 1.49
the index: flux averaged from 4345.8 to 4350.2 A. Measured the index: 1.56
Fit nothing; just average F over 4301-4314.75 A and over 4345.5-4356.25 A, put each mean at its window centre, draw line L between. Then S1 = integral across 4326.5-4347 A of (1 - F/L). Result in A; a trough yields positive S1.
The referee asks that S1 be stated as -3.2 A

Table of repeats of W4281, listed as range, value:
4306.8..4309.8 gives 1.03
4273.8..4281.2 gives 1.54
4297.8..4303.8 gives 1.2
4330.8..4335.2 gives 1.8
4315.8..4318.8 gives 1.87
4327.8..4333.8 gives 1.78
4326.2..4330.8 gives 1.73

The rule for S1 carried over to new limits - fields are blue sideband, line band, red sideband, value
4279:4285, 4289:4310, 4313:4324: 4.41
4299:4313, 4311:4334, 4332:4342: -3.55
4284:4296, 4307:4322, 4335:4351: 0.58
